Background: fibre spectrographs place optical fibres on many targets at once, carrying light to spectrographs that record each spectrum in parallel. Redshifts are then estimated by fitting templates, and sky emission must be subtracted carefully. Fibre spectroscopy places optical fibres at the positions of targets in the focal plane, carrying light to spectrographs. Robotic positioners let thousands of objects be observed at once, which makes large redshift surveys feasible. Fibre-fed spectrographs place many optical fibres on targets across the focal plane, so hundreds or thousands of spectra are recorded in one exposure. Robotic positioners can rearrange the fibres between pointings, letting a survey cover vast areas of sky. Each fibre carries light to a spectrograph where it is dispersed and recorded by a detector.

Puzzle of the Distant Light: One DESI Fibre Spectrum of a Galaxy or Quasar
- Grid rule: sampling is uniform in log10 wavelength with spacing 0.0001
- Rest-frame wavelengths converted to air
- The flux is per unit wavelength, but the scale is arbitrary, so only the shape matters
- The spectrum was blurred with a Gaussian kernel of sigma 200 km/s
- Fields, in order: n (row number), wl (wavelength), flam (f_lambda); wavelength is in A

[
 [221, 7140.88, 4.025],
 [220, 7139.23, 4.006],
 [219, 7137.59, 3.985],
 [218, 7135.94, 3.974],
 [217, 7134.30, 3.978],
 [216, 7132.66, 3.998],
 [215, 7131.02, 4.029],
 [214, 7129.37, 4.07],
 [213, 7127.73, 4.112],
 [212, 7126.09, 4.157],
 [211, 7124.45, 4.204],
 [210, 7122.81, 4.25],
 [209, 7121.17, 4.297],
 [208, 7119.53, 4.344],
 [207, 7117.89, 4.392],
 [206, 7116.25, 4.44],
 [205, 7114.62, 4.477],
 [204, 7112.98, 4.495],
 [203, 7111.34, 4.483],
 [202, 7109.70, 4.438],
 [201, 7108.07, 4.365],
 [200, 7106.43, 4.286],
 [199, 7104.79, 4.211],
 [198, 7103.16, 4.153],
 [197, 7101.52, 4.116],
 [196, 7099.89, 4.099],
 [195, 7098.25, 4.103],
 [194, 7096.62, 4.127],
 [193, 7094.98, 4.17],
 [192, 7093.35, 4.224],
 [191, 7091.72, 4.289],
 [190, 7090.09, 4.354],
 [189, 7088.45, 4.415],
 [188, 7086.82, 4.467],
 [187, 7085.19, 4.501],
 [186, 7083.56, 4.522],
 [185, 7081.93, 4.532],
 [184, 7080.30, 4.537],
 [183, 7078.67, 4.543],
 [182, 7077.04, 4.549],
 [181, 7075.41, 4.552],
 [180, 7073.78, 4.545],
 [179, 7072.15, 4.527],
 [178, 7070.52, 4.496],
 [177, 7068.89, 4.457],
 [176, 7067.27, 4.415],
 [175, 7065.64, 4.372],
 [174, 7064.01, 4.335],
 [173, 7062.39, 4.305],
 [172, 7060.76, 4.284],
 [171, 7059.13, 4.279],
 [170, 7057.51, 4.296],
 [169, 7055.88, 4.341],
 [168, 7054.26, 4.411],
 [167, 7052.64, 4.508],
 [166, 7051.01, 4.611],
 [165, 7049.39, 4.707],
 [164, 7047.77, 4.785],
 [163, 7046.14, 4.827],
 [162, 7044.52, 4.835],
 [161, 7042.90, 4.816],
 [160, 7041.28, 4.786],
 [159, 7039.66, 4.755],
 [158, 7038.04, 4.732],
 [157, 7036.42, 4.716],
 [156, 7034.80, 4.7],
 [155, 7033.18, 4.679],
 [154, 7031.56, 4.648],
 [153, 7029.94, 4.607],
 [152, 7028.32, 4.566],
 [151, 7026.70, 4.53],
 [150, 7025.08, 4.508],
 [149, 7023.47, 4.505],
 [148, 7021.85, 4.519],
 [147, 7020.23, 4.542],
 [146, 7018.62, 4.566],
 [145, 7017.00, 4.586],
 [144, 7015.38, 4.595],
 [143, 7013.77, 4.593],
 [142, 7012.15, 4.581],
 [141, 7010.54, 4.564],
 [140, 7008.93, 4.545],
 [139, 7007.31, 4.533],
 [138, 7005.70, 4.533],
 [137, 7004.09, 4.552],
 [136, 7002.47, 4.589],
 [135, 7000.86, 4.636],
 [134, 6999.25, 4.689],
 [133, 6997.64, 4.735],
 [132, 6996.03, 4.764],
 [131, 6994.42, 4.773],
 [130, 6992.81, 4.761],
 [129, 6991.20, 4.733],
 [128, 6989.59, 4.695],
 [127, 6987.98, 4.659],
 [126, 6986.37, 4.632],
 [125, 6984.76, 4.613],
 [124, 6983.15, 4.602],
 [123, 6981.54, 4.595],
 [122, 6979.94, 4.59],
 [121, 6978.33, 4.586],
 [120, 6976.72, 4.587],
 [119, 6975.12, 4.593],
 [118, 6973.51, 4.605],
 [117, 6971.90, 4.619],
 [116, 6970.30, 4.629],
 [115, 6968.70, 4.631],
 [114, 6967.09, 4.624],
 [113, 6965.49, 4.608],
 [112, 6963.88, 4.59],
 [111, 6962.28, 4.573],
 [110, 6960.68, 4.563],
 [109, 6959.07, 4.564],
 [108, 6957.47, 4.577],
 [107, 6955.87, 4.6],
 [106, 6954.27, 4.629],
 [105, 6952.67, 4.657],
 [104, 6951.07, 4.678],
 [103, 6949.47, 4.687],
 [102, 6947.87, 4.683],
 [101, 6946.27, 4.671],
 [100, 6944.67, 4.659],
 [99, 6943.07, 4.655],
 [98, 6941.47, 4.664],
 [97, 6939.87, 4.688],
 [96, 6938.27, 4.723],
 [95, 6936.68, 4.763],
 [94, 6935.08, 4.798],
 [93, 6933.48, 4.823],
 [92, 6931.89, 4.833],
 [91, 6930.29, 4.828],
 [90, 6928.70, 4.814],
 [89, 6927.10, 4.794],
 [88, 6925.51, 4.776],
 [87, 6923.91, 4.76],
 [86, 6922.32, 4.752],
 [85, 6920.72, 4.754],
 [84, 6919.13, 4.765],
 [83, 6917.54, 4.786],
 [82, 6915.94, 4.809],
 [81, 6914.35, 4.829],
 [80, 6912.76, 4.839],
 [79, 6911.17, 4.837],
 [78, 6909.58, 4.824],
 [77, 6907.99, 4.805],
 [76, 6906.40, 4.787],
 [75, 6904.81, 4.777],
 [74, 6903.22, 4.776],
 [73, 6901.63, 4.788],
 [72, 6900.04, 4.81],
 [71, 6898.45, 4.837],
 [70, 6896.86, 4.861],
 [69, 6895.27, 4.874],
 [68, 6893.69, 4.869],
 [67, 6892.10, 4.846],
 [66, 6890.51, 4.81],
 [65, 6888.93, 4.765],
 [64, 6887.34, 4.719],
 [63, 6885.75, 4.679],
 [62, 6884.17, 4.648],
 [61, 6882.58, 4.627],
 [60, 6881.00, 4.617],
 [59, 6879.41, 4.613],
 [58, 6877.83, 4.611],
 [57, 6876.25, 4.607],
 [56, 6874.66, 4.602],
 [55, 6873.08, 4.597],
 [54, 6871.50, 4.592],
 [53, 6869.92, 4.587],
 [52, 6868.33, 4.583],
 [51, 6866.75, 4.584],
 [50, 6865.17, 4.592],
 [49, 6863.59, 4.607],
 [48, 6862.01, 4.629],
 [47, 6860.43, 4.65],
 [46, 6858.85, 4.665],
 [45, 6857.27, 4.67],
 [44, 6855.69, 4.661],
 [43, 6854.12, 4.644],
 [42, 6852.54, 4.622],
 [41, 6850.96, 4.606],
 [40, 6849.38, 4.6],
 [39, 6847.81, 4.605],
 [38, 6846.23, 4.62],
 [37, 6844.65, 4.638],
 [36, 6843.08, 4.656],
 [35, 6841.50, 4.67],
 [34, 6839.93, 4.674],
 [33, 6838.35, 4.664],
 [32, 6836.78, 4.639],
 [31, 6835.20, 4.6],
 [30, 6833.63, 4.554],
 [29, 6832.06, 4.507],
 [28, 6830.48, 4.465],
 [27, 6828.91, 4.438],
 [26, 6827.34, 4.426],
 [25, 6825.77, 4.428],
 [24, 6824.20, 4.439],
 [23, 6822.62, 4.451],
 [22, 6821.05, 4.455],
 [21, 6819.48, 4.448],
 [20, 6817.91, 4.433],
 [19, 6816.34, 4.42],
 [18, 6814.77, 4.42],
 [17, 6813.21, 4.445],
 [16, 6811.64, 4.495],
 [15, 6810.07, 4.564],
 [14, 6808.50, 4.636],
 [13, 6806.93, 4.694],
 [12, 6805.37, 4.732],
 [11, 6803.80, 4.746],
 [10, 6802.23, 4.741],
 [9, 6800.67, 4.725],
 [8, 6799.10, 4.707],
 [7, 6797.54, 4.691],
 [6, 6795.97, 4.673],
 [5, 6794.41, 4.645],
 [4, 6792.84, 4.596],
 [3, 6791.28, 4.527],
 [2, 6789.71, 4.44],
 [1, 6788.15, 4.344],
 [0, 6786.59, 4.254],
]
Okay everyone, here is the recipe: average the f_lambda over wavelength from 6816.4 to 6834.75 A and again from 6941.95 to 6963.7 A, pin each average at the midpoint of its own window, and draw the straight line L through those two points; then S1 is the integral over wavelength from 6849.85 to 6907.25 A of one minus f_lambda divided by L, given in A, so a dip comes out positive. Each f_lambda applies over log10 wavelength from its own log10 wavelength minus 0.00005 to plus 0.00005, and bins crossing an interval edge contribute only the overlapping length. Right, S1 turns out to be -2.0 A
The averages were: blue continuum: 4.46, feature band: 4.69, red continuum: 4.63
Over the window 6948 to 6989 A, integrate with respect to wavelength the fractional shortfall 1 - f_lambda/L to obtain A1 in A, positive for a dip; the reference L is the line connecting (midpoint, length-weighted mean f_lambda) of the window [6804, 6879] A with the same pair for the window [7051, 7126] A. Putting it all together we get -1.33 A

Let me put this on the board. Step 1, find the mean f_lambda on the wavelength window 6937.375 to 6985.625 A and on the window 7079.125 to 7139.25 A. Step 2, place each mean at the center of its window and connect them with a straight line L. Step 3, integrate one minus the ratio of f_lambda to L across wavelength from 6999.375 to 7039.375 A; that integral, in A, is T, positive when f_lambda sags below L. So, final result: -1.0 A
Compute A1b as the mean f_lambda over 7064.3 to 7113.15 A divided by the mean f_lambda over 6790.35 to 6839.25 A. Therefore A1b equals 0.96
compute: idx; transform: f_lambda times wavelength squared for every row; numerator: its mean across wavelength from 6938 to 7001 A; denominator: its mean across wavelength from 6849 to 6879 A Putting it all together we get 1.04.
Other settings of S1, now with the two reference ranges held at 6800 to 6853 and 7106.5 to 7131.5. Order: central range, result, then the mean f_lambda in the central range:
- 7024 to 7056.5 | -2.06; 4.66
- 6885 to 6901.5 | -1.10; 4.8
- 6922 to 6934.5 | -0.90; 4.8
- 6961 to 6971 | -0.37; 4.61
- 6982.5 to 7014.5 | -1.64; 4.64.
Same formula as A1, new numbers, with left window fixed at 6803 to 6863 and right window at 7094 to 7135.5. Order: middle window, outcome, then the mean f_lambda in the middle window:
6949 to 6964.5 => -0.66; 4.61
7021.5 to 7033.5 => -0.64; 4.57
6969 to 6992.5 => -1.26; 4.63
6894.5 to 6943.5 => -3.53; 4.79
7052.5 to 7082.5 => -1.03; 4.43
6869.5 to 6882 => -0.23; 4.61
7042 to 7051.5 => -1.01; 4.77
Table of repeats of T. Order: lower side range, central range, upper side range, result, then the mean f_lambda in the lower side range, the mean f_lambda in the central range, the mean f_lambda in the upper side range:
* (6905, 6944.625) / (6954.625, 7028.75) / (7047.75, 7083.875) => 0.4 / 4.78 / 4.61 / 4.47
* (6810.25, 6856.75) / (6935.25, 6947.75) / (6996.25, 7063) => -0.3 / 4.54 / 4.69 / 4.59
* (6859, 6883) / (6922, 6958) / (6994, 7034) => -0.9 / 4.61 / 4.72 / 4.6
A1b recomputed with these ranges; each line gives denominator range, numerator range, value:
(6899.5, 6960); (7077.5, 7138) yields 0.90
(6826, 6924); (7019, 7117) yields 0.96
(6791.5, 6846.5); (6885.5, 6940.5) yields 1.05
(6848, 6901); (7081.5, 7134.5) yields 0.91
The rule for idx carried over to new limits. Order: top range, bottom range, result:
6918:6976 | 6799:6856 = 1.06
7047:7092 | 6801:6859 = 1.05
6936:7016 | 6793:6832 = 1.07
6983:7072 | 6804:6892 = 1.05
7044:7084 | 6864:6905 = 1.01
